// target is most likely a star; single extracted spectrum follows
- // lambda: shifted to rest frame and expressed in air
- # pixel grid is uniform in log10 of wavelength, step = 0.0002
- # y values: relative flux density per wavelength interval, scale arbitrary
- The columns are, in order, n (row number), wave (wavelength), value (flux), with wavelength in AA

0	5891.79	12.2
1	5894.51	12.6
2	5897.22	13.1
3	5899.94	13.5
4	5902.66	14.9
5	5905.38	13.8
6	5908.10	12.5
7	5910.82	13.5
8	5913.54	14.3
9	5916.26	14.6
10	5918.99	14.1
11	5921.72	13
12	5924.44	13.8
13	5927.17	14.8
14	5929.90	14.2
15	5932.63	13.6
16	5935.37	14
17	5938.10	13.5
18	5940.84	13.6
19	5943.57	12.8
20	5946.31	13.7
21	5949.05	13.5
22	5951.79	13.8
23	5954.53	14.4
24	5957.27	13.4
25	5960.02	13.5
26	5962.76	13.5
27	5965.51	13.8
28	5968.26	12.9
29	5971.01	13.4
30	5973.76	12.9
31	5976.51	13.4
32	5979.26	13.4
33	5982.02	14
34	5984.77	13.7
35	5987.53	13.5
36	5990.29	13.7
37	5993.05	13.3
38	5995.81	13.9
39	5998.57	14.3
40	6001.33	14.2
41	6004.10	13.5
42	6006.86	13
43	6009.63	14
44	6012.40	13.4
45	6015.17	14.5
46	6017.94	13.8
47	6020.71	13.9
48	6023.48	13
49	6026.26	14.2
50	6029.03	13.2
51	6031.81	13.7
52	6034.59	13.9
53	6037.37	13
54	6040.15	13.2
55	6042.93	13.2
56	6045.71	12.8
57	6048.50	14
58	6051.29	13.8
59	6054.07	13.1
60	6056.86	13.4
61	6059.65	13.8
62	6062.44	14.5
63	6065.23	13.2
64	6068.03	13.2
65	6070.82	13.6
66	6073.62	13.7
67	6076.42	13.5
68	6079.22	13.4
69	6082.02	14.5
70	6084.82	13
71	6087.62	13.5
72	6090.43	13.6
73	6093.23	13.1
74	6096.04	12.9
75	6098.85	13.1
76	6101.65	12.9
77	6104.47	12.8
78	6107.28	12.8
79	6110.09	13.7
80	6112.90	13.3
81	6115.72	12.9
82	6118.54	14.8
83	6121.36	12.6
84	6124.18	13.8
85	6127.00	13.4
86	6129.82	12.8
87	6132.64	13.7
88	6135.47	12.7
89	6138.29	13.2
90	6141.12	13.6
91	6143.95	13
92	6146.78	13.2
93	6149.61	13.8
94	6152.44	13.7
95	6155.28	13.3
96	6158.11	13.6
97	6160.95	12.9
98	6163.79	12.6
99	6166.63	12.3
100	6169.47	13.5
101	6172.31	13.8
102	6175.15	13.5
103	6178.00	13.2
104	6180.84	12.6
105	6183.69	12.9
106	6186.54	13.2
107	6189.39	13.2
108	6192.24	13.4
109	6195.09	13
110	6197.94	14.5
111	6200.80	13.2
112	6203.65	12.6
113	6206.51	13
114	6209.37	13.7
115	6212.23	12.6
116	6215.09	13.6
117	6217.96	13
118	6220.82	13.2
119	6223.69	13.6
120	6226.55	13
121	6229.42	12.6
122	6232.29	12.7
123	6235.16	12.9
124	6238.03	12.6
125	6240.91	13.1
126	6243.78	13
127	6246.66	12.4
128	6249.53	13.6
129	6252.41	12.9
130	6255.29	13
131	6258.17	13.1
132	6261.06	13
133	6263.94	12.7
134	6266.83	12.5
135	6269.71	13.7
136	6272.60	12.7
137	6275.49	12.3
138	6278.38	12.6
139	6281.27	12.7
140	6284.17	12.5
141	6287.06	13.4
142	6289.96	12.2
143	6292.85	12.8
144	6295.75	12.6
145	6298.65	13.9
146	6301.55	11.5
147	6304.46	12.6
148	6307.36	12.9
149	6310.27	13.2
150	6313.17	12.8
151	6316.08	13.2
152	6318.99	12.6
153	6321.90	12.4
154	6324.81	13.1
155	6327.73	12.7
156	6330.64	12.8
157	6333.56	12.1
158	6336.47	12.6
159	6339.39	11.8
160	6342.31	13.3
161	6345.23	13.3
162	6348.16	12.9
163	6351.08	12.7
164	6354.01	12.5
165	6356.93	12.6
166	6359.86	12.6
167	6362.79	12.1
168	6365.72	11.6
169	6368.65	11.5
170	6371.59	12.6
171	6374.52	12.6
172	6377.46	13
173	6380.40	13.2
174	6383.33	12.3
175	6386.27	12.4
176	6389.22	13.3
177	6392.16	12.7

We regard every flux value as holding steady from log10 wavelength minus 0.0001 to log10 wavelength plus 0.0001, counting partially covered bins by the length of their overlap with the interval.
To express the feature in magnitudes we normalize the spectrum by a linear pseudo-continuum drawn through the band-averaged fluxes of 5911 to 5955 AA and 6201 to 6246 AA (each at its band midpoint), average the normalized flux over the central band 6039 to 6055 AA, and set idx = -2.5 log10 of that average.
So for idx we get 0.01 mag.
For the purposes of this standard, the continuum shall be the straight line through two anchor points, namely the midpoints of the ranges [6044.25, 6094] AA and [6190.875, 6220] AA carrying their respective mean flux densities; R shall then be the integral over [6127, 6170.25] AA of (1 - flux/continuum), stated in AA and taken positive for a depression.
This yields 0.6 AA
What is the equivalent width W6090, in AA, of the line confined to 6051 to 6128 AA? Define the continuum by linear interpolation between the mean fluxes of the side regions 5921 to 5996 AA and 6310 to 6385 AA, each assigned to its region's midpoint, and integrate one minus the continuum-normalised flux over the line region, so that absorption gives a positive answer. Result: -0.86 AA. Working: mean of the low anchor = 13.6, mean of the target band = 13.4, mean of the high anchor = 12.6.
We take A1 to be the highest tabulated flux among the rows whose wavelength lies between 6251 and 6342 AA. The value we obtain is 13.9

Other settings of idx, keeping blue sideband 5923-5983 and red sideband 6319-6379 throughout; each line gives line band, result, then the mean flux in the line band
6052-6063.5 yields -0.03 mag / 13.7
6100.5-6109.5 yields 0.03 mag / 12.9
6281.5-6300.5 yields -0.01 mag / 12.9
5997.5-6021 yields -0.03 mag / 13.8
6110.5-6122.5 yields -0.02 mag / 13.4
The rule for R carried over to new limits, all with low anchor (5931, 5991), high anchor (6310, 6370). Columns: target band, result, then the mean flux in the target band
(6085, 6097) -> -0.04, 13.3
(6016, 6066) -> -0.80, 13.6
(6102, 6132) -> -0.32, 13.3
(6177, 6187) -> 0.03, 12.9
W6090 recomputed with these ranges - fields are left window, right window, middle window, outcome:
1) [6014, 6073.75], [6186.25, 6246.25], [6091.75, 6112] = 0.6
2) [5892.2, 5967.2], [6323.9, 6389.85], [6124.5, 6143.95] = -0.1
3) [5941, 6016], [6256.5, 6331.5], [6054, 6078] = -0.4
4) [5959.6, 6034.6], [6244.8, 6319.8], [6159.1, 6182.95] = 0.1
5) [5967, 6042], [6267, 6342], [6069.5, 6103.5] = -0.1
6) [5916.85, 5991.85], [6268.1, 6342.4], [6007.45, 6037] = -0.6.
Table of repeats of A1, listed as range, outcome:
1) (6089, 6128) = 14.8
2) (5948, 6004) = 14.4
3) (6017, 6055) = 14.2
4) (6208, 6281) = 13.7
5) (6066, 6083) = 14.5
